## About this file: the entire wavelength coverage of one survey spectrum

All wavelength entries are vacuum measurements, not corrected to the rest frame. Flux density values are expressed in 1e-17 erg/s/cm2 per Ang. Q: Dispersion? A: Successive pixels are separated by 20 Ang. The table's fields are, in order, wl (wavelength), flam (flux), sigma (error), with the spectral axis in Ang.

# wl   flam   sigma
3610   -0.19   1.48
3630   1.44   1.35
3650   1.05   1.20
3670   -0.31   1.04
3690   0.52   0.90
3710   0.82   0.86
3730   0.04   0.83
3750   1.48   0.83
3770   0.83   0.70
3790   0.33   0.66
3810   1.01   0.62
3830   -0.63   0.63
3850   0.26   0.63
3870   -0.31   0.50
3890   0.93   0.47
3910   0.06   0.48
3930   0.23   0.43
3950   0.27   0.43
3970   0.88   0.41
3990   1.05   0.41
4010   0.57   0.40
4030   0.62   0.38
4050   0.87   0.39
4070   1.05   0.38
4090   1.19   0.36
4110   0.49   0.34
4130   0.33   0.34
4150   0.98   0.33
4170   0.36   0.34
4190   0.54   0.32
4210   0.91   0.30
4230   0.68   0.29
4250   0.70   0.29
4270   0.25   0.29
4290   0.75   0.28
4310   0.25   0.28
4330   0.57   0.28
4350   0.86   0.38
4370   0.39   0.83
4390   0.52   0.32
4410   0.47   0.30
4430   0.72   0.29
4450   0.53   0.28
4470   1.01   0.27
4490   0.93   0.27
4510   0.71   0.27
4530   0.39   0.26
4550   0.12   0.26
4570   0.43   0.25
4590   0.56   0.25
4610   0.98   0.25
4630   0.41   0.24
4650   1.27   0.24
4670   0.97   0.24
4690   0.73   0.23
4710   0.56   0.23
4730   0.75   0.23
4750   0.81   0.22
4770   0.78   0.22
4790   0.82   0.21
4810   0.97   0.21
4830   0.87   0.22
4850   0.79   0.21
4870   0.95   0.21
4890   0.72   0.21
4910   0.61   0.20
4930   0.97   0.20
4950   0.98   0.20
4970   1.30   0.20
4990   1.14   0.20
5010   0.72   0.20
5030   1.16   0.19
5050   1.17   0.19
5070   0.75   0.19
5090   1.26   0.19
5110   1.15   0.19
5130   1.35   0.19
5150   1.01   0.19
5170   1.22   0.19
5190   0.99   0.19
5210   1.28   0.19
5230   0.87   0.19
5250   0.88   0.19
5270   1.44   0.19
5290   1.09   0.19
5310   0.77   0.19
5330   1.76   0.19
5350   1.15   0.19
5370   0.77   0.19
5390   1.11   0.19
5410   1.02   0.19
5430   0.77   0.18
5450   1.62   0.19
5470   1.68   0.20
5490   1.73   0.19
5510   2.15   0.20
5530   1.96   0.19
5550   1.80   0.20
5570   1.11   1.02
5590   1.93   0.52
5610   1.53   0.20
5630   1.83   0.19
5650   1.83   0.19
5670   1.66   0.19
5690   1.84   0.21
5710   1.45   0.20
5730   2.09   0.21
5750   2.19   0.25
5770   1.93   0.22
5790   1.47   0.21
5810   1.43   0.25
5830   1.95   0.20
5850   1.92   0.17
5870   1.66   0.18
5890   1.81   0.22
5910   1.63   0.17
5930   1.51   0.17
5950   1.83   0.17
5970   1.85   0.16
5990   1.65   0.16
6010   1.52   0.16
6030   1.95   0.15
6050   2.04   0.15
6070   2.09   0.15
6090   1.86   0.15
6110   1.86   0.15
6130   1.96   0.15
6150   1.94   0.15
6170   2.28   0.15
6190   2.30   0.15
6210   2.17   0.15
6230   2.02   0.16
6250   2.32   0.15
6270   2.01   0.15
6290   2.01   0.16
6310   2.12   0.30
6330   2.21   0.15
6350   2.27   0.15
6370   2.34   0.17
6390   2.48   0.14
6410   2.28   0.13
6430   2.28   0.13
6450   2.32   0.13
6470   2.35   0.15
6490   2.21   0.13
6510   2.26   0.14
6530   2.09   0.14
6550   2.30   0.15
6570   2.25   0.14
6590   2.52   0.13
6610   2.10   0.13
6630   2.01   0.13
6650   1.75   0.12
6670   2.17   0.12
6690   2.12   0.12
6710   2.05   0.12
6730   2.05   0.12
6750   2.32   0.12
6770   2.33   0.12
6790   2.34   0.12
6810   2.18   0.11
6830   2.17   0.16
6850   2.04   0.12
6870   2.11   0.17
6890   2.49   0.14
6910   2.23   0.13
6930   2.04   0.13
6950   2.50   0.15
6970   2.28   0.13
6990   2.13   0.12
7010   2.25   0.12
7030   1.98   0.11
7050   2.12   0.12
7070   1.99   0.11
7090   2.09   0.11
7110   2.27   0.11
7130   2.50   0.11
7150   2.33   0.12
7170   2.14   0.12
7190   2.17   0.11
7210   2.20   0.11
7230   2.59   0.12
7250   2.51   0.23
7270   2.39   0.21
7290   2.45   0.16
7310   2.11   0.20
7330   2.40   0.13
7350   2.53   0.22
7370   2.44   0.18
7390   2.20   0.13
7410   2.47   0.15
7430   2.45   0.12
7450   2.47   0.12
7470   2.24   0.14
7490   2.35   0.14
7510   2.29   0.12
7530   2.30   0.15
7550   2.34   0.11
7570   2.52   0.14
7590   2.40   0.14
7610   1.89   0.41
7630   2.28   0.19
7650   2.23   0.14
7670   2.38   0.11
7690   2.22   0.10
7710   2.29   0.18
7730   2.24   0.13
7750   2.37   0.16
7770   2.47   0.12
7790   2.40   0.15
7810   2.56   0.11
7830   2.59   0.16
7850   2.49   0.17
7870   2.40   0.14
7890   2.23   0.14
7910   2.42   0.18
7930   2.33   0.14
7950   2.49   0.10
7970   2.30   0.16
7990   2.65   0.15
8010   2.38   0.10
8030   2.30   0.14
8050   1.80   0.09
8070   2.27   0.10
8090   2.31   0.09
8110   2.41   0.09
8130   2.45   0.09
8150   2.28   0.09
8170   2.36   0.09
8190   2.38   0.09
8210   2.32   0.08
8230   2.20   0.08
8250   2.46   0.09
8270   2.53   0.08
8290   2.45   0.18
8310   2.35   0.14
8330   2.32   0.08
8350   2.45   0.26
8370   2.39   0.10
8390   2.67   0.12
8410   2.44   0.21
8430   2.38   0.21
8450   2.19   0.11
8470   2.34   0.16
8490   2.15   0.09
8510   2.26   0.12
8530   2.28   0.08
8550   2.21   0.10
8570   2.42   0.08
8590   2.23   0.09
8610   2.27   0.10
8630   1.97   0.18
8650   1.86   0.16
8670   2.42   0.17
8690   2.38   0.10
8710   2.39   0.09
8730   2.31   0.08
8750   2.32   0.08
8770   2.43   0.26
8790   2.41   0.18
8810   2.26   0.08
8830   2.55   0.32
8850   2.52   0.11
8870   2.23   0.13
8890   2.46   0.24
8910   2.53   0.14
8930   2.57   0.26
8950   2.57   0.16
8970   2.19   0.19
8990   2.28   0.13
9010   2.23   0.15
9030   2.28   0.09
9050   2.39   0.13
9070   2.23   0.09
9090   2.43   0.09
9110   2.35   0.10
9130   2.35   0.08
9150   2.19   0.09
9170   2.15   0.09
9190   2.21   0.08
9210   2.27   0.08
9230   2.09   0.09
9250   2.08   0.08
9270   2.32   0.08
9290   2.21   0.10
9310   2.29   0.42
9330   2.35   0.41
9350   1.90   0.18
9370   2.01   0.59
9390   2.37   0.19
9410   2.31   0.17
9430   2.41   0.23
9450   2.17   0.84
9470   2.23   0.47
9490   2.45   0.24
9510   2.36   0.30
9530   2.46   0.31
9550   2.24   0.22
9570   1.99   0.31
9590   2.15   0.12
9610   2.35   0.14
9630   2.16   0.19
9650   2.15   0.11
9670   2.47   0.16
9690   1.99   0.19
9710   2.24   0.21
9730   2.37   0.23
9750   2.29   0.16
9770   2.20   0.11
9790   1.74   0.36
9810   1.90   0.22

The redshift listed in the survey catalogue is 0.365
